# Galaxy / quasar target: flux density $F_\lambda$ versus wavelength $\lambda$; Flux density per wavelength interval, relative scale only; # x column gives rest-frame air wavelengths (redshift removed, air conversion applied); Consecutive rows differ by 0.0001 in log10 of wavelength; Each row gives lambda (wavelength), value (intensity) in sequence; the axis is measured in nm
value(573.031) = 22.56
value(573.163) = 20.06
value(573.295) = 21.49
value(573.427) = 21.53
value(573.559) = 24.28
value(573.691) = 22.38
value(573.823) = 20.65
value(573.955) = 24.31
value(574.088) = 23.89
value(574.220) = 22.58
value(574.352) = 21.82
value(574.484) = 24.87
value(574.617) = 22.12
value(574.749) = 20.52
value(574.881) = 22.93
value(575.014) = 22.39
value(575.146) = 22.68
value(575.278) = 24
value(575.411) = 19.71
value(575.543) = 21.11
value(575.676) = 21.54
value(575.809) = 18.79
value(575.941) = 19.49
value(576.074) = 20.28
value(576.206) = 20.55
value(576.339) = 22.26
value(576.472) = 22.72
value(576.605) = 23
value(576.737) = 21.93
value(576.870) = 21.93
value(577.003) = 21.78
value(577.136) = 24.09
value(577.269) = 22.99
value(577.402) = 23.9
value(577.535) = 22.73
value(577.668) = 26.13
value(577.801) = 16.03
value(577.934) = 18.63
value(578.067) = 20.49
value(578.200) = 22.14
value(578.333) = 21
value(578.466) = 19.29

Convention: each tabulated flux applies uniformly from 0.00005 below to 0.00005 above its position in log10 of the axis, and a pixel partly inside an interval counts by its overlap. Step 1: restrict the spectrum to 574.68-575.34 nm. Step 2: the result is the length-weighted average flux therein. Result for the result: 22.5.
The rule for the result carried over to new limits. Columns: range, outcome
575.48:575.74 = 21.3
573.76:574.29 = 22.9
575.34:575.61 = 20.4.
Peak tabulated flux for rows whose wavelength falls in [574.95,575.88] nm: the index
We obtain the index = 24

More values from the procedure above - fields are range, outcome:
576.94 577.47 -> 24.09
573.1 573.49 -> 21.53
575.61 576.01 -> 21.54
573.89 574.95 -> 24.87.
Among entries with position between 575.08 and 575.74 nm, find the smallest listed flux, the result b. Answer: 19.71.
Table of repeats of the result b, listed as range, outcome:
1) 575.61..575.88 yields 18.79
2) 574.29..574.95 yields 20.52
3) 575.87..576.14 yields 19.49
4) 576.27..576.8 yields 21.93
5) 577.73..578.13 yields 16.03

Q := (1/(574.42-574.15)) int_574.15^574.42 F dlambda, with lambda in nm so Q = 22.3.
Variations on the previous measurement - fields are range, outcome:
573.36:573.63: 22.9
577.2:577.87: 22.3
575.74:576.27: 19.8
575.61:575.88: 20.2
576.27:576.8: 22.5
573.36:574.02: 22.6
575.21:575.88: 21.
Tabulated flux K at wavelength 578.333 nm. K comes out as 21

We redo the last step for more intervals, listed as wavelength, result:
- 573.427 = 21.53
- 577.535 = 22.73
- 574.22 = 22.58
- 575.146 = 22.68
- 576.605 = 23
